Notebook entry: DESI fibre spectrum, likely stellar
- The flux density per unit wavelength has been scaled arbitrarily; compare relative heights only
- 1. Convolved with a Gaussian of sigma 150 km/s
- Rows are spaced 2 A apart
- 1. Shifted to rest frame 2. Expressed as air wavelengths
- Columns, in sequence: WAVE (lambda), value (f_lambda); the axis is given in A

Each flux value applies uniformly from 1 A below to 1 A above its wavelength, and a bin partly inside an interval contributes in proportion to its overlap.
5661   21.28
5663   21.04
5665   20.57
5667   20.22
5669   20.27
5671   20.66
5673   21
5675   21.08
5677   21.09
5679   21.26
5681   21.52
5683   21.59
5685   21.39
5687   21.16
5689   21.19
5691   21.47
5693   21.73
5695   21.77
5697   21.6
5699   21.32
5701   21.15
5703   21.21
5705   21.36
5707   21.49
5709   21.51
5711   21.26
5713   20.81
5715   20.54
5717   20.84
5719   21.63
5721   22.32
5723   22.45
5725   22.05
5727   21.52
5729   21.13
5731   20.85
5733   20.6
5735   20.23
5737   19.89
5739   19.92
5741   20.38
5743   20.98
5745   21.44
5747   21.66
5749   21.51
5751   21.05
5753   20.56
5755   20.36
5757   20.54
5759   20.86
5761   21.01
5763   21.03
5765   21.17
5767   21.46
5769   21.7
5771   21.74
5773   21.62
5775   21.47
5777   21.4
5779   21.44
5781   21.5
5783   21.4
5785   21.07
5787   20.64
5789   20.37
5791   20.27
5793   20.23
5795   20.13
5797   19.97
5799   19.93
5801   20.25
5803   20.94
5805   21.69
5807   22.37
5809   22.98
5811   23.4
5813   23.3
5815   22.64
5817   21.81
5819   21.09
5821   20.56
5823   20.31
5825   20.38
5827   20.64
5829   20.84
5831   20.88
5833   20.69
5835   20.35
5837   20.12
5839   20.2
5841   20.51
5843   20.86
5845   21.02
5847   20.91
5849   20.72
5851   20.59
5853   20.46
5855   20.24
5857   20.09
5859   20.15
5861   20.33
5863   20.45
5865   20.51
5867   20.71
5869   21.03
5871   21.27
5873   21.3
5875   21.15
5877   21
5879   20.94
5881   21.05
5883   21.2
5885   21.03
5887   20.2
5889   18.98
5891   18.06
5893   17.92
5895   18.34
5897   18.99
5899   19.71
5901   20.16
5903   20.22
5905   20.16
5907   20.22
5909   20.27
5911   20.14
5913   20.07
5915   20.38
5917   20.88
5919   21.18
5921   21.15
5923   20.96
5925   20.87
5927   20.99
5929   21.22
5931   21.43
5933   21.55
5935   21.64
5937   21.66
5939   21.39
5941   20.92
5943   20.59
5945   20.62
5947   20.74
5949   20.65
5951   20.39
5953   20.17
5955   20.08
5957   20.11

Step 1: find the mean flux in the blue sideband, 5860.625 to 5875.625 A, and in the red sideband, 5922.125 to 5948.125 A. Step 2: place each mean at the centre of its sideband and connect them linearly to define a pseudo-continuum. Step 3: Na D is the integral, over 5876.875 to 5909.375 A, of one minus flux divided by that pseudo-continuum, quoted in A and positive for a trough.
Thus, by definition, 1.7 A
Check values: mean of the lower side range 20.9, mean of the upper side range 21.1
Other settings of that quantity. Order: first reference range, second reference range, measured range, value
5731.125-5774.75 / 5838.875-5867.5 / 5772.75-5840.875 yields -1.16 A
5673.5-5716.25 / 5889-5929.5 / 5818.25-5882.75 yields -0.88 A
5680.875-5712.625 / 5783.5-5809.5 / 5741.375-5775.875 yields -0.23 A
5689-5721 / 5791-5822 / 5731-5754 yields 0.65 A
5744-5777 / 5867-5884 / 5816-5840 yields 0.55 A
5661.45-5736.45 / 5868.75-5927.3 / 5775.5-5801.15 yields 0.14 A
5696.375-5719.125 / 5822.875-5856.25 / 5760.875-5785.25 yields -0.60 A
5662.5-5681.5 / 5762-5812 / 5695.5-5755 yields -0.35 A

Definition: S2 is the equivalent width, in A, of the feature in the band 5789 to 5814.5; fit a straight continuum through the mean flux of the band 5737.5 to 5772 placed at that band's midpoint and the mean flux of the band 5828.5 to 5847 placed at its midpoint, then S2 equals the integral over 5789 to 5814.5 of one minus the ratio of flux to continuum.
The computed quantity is -0.6 A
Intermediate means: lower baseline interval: 21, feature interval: 21.3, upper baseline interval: 20.6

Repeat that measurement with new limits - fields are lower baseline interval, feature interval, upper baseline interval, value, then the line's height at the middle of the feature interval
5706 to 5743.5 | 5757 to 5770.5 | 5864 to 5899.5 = -0.2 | 20.9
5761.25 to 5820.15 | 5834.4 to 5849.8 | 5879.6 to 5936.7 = 0.2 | 20.9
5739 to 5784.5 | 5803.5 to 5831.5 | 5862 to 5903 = -1.2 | 20.7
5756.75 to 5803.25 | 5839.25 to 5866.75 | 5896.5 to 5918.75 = 0.0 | 20.5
